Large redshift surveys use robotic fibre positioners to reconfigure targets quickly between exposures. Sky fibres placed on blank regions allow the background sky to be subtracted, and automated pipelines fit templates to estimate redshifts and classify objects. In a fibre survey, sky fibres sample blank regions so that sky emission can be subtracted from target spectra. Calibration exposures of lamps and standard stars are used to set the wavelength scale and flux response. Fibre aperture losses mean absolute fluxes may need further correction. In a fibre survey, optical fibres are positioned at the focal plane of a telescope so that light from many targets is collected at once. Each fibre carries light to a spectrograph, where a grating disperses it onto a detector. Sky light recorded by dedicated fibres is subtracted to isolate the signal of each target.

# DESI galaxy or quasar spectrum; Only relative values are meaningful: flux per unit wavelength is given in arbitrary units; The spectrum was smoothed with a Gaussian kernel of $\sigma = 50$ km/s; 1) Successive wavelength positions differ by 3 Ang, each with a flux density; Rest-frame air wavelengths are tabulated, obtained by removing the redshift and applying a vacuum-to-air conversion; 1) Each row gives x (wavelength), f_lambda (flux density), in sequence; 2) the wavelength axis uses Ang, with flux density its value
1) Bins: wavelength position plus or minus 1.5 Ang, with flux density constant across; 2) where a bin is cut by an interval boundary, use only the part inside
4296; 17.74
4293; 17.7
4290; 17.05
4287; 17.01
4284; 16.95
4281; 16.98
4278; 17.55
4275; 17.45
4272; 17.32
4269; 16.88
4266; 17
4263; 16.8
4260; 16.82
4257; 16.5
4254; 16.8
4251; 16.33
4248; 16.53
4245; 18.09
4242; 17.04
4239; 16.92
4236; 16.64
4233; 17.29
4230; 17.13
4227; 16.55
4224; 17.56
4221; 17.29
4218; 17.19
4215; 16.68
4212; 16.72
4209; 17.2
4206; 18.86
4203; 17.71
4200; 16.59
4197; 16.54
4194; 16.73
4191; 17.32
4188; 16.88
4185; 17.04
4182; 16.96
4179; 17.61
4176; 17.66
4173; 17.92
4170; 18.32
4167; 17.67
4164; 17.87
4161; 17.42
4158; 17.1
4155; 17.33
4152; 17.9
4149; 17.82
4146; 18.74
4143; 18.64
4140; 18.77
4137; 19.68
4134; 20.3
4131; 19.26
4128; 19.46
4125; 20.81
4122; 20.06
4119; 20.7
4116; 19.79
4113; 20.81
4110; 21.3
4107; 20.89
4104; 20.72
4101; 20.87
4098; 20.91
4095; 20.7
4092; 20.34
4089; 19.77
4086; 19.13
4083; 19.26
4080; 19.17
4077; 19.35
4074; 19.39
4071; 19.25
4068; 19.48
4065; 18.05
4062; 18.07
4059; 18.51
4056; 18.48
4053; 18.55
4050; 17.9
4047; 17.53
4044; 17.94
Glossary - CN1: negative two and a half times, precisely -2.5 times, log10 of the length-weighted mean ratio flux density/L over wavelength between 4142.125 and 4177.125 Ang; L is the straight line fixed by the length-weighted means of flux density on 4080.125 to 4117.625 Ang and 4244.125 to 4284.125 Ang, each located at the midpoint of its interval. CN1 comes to 0.07 mag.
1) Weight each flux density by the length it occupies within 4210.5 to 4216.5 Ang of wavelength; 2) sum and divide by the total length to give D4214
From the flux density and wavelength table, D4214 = 16.7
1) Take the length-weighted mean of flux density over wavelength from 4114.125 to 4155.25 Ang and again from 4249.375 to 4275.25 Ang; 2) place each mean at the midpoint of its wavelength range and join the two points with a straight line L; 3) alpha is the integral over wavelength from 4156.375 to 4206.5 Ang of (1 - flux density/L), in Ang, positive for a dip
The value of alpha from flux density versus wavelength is 2.7 Ang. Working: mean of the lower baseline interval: 19.3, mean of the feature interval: 17.4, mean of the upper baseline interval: 16.8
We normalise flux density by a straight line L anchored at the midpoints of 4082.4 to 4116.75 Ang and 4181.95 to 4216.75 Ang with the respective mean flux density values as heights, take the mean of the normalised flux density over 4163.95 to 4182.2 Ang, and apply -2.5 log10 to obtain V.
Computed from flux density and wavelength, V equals 0.01 mag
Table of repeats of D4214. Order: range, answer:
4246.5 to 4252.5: 16.4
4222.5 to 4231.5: 17.1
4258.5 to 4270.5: 16.9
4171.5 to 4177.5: 17.8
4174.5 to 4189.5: 17.2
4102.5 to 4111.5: 21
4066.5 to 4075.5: 19.4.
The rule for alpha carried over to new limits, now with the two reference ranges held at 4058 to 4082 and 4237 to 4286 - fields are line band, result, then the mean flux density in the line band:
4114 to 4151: -2.4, 19.5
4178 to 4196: 0.7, 17.1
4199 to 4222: 0.3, 17.3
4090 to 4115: -2.9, 20.8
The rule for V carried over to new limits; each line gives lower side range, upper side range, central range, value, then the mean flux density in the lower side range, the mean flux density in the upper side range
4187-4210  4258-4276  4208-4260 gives 0.01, 17.2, 17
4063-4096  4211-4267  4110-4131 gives -0.08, 19.4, 16.9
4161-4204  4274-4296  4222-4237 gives 0.02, 17.3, 17.3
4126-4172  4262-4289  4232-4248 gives 0.02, 18.4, 17.1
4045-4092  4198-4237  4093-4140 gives -0.12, 18.8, 17.2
